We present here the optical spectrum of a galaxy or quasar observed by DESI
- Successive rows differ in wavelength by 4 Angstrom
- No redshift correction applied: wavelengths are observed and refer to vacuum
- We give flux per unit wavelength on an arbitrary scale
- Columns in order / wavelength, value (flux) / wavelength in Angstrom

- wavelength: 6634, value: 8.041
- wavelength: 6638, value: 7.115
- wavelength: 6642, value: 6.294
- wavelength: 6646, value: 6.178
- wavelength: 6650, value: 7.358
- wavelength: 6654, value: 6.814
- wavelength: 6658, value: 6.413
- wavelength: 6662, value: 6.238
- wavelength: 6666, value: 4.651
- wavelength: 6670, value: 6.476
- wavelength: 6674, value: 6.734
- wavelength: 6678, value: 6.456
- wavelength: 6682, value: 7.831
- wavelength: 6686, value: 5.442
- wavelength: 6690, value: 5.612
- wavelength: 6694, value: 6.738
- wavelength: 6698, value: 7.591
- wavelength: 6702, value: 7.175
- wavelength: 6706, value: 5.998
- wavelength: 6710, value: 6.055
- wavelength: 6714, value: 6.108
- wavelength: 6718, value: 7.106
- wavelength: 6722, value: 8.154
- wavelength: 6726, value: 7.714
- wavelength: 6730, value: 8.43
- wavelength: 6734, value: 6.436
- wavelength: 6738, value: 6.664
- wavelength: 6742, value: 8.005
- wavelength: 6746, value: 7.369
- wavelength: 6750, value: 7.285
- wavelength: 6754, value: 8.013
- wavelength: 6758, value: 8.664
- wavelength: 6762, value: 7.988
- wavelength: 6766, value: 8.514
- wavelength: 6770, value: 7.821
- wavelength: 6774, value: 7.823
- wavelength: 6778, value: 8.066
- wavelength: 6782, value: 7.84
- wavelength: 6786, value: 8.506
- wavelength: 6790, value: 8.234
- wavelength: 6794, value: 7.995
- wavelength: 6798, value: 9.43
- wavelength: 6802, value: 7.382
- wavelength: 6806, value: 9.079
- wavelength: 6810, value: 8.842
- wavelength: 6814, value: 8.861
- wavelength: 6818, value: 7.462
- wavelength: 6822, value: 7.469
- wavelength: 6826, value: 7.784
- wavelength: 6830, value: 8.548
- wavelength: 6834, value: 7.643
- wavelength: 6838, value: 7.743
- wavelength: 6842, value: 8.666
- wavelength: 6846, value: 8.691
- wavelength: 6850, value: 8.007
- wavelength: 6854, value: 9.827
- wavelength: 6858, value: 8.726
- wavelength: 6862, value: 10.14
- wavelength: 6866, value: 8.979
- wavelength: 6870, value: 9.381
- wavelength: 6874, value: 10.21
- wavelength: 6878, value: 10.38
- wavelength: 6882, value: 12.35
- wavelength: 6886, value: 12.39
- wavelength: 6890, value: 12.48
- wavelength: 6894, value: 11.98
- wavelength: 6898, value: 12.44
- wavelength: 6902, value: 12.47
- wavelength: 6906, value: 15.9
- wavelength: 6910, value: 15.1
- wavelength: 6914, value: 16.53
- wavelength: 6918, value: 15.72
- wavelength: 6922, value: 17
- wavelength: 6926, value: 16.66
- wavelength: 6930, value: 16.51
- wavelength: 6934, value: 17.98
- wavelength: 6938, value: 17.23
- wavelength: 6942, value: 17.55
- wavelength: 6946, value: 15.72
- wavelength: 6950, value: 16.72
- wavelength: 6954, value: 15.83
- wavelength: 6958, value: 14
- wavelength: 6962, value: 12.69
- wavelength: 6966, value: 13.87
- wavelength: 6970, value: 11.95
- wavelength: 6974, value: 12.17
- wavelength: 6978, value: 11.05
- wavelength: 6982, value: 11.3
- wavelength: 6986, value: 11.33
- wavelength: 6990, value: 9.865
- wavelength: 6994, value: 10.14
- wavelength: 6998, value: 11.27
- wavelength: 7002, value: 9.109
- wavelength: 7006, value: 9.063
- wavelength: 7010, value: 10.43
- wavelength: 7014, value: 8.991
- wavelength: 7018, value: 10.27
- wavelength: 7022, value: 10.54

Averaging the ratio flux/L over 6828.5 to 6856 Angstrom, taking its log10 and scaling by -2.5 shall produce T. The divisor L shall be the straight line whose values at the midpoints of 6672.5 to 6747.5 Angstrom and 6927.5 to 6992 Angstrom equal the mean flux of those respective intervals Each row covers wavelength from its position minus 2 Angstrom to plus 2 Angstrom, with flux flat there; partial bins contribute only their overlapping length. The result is 0.26 mag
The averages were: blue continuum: 6.93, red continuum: 14.1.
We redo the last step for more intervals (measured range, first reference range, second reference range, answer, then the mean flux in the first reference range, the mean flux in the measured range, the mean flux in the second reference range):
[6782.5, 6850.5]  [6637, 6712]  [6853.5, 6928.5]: 0.26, 6.47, 8.25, 12.6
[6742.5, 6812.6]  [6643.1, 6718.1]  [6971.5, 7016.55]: -0.07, 6.45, 8.17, 10.4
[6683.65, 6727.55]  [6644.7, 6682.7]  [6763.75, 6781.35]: 0.06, 6.48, 6.7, 8.04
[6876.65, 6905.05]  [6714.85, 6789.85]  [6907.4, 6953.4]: 0.19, 7.78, 12.3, 16.6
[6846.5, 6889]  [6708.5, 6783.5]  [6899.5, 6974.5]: 0.25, 7.59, 10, 15.4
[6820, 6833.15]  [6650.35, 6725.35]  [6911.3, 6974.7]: 0.40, 6.57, 7.91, 15.6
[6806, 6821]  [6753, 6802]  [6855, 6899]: 0.09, 8.21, 8.42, 10.8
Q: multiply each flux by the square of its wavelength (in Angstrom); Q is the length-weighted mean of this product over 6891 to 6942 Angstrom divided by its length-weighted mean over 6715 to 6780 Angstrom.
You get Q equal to 2.11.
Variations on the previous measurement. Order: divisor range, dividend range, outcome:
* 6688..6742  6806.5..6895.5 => 1.40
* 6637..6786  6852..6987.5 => 2.01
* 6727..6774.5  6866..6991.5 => 1.86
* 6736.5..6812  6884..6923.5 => 1.82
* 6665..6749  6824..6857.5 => 1.28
